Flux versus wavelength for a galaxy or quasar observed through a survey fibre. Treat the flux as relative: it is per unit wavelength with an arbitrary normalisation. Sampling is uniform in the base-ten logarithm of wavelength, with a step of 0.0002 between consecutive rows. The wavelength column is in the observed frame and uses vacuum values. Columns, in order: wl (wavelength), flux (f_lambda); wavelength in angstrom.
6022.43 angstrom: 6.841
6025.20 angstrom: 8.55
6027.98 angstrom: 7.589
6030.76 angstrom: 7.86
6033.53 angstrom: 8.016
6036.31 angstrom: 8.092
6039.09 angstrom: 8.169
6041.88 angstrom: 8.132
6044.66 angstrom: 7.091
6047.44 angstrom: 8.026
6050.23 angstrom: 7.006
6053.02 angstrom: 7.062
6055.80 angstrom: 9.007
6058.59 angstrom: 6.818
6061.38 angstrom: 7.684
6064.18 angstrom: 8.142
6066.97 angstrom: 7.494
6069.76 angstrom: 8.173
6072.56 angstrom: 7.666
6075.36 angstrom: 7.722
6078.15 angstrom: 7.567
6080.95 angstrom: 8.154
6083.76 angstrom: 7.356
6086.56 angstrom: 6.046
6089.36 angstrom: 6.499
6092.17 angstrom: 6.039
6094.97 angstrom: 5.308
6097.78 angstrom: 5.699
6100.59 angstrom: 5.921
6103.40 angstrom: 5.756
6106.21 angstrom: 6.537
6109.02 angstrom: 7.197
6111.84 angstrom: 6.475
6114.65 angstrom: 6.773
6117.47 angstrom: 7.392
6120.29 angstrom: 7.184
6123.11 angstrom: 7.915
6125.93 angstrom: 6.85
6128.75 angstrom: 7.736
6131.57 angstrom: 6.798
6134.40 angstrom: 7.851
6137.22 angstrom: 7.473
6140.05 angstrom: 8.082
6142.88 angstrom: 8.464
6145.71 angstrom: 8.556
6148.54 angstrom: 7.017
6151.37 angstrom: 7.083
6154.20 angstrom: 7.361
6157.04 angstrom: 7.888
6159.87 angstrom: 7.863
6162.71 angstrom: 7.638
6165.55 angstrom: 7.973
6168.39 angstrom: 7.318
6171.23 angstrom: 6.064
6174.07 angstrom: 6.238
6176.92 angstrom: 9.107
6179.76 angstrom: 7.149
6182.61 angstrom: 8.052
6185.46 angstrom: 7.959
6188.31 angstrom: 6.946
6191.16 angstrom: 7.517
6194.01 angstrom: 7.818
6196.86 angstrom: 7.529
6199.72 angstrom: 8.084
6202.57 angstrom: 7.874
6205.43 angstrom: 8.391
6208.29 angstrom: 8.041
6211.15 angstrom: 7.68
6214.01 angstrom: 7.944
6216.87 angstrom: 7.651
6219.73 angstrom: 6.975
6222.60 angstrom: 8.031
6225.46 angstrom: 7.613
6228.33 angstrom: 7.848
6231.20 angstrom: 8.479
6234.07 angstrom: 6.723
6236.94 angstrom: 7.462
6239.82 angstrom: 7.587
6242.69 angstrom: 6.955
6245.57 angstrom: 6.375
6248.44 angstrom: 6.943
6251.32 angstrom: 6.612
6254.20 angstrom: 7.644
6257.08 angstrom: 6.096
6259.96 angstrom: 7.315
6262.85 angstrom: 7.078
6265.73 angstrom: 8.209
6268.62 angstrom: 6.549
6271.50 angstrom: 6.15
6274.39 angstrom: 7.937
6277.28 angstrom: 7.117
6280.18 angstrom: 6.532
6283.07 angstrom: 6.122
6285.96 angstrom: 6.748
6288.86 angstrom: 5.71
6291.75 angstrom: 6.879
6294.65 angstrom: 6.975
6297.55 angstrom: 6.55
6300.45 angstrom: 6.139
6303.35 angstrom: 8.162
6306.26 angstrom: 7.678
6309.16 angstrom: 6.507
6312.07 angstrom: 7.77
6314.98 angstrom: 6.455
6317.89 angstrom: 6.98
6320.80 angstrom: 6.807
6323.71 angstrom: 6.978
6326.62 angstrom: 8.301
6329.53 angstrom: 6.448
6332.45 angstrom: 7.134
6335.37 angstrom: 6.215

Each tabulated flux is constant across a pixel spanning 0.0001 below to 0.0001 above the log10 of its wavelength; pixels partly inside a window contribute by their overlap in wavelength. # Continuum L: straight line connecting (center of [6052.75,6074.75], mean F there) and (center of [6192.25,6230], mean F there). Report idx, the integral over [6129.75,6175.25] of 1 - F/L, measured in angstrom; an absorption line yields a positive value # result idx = 1.8 angstrom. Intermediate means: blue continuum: 7.79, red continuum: 7.81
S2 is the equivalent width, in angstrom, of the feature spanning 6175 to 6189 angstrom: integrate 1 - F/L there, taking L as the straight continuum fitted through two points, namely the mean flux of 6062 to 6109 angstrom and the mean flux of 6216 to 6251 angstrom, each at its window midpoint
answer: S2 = -1.2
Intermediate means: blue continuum 6.9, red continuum 7.36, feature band 7.83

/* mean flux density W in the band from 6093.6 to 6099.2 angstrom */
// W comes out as 5.5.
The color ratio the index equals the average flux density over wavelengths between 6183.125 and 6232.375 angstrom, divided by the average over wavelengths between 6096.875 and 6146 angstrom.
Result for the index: 1.1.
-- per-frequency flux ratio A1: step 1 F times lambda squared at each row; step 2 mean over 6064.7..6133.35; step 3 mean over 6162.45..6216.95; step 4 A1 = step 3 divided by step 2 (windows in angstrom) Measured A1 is 1.13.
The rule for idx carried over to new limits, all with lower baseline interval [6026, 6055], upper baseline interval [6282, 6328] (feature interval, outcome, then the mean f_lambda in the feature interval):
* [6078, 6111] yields 4.86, 6.46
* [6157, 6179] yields -0.37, 7.48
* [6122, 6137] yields 0.10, 7.43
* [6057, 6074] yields -0.02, 7.68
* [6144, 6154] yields -0.19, 7.56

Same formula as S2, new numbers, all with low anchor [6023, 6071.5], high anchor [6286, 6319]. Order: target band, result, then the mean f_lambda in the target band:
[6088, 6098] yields 2.3 angstrom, 5.9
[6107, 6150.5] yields 0.4 angstrom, 7.43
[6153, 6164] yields -0.4 angstrom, 7.69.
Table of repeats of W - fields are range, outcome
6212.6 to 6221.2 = 7.52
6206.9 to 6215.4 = 7.89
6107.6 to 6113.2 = 6.83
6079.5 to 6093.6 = 6.82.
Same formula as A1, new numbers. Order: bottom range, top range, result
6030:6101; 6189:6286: 1.06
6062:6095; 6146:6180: 1.05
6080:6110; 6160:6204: 1.22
